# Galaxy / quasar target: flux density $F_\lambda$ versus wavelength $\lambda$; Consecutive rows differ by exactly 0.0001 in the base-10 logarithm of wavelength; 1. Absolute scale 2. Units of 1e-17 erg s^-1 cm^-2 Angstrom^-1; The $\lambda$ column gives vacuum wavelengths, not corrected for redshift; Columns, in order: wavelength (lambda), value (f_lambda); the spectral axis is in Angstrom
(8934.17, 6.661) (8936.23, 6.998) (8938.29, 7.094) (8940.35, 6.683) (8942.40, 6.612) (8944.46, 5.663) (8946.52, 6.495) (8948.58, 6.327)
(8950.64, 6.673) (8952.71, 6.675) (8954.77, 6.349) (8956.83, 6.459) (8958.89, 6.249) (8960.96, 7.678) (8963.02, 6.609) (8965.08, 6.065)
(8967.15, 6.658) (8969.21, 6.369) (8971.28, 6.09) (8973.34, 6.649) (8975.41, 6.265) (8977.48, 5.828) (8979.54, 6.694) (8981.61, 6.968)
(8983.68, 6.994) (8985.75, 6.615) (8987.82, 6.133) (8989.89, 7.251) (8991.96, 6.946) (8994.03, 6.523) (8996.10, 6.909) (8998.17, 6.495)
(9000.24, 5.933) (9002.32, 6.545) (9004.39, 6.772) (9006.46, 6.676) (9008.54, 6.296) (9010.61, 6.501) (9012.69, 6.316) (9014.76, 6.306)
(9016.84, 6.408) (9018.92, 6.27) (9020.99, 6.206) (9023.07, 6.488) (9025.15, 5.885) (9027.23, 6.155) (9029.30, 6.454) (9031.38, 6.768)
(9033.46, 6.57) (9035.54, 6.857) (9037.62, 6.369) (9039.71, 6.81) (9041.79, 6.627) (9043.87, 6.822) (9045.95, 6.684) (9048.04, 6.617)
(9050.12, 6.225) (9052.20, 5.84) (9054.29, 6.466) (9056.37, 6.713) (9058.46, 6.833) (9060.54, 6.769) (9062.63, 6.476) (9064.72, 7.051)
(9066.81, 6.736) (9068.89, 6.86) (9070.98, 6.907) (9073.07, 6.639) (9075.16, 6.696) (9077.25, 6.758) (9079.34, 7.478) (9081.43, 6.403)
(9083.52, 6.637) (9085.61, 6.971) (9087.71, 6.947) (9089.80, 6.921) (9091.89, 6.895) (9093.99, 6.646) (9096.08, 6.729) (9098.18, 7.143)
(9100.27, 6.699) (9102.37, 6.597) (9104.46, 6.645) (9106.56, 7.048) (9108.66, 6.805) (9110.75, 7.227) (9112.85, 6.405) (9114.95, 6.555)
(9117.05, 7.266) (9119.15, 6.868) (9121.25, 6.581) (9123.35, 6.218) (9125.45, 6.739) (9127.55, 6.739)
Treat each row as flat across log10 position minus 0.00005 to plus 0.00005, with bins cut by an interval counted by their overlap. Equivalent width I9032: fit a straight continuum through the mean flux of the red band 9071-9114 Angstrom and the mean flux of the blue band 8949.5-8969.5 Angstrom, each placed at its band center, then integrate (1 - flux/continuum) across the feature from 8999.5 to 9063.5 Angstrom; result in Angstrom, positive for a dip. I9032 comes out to 2.2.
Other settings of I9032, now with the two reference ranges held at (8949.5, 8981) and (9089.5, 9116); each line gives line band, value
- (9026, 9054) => 0.58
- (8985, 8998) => -0.33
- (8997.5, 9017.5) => 0.49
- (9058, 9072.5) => -0.19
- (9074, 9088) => -0.19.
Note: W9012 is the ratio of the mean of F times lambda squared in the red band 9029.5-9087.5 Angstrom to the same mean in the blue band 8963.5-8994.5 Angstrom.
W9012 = 1.0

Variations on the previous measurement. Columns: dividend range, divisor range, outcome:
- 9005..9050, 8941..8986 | 1.01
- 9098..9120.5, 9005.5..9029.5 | 1.10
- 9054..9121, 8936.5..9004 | 1.07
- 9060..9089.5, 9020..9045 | 1.06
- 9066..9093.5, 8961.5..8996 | 1.06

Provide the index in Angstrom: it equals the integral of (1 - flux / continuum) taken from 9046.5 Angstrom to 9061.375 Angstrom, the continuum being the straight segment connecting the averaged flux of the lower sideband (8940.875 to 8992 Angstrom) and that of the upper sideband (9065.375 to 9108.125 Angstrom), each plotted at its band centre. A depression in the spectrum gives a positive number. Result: 0.54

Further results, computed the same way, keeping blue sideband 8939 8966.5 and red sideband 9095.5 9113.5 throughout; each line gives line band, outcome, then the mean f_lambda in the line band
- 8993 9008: 0.2 Angstrom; 6.54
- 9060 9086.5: -0.2 Angstrom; 6.8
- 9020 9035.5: 0.6 Angstrom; 6.39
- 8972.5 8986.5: 0.0 Angstrom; 6.57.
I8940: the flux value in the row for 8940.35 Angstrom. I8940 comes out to 6.683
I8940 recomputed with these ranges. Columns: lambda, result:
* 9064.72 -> 7.051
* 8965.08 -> 6.065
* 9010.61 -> 6.501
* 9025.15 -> 5.885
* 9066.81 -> 6.736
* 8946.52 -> 6.495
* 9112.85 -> 6.405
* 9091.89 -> 6.895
